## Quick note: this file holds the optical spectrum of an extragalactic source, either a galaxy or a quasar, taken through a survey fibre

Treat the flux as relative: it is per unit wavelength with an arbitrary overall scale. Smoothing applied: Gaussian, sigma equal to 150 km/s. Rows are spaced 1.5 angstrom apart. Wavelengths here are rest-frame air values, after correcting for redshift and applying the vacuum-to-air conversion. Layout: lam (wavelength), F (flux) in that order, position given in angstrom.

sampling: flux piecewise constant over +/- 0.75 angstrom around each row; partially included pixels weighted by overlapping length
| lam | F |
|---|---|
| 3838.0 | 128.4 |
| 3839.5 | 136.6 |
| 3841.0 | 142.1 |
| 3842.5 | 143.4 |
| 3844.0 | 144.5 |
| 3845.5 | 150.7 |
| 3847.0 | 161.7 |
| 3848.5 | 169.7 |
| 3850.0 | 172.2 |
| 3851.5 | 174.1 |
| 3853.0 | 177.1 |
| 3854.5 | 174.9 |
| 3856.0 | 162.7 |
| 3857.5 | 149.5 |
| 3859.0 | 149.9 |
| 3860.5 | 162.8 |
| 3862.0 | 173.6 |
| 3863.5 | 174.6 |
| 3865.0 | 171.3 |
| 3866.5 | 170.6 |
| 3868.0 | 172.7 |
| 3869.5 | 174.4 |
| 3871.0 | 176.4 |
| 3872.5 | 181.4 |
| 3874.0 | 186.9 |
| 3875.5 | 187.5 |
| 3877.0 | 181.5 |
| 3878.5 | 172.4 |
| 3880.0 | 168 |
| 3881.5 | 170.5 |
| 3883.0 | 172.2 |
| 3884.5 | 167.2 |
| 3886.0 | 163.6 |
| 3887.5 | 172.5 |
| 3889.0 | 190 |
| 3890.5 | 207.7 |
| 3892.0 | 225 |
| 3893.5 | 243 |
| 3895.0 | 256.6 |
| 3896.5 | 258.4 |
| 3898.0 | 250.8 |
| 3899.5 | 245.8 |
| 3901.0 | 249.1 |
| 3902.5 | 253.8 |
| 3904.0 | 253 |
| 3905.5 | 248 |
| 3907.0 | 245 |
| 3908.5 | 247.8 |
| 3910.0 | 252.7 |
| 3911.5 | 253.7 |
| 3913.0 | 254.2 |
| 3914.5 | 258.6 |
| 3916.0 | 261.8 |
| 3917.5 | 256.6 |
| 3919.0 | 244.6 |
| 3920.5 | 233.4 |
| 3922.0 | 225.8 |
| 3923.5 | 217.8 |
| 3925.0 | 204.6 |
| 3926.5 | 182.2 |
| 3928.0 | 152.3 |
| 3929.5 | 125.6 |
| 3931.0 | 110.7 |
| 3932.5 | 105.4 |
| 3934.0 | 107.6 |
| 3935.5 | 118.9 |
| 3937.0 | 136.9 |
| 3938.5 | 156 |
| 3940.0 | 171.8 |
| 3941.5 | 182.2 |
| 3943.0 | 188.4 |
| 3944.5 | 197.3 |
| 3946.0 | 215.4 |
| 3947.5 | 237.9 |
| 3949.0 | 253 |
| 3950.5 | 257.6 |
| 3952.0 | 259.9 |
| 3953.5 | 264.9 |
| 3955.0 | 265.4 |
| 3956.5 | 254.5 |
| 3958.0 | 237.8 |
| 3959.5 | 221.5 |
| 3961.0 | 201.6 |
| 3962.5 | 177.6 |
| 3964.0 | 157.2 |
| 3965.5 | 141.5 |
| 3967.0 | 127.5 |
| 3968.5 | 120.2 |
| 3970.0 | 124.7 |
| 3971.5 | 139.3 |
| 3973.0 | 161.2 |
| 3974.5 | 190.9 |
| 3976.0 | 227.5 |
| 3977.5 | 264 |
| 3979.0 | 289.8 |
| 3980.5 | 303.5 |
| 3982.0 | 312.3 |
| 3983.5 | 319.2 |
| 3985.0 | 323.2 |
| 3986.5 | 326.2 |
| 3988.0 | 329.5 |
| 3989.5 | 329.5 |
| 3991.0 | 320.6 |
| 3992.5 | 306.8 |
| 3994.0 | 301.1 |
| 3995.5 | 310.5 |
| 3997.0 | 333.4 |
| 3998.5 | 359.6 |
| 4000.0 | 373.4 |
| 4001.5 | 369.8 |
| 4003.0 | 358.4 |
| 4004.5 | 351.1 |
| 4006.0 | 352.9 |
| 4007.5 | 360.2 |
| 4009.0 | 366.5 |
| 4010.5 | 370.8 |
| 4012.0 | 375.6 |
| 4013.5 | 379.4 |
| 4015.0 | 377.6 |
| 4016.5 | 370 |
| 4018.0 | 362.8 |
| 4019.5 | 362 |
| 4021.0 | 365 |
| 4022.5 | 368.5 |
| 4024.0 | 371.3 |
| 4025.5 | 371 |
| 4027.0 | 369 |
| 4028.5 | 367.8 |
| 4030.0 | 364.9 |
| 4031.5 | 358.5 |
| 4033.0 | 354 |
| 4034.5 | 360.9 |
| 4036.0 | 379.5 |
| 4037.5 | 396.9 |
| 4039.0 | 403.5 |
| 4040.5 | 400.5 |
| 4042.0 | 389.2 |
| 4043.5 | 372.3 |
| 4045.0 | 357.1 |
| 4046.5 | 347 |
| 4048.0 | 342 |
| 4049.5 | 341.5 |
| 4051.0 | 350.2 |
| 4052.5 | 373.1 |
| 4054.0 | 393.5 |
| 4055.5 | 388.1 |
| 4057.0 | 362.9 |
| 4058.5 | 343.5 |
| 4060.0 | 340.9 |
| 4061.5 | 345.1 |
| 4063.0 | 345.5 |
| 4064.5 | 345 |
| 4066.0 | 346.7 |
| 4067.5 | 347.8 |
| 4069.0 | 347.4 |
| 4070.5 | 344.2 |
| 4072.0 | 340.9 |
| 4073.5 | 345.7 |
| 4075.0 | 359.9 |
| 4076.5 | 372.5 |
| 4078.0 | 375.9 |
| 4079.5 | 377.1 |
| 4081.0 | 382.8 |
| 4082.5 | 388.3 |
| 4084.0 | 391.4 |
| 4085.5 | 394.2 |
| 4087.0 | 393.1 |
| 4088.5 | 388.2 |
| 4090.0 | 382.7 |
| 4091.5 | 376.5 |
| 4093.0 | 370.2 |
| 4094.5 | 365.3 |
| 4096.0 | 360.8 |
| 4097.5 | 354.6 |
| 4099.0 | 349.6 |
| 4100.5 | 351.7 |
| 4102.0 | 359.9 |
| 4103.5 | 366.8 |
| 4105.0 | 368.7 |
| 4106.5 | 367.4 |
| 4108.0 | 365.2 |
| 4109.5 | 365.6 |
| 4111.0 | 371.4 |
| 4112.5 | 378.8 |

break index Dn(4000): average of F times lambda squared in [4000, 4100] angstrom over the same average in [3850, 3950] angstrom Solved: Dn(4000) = 2.0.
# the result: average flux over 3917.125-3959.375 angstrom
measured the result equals 199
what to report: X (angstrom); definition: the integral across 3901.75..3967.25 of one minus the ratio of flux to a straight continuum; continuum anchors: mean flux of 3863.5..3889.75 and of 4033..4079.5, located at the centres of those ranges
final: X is 6.9 angstrom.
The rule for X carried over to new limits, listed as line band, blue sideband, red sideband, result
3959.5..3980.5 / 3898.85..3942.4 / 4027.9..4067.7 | 6.5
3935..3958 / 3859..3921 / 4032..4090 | 4.5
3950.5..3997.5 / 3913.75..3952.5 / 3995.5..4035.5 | 5.6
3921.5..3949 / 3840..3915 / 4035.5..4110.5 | 8.4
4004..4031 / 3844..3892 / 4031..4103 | -4.2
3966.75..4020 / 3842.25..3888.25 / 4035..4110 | -2.2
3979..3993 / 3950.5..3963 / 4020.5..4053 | -1.6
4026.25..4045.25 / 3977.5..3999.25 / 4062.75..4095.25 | -1.8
